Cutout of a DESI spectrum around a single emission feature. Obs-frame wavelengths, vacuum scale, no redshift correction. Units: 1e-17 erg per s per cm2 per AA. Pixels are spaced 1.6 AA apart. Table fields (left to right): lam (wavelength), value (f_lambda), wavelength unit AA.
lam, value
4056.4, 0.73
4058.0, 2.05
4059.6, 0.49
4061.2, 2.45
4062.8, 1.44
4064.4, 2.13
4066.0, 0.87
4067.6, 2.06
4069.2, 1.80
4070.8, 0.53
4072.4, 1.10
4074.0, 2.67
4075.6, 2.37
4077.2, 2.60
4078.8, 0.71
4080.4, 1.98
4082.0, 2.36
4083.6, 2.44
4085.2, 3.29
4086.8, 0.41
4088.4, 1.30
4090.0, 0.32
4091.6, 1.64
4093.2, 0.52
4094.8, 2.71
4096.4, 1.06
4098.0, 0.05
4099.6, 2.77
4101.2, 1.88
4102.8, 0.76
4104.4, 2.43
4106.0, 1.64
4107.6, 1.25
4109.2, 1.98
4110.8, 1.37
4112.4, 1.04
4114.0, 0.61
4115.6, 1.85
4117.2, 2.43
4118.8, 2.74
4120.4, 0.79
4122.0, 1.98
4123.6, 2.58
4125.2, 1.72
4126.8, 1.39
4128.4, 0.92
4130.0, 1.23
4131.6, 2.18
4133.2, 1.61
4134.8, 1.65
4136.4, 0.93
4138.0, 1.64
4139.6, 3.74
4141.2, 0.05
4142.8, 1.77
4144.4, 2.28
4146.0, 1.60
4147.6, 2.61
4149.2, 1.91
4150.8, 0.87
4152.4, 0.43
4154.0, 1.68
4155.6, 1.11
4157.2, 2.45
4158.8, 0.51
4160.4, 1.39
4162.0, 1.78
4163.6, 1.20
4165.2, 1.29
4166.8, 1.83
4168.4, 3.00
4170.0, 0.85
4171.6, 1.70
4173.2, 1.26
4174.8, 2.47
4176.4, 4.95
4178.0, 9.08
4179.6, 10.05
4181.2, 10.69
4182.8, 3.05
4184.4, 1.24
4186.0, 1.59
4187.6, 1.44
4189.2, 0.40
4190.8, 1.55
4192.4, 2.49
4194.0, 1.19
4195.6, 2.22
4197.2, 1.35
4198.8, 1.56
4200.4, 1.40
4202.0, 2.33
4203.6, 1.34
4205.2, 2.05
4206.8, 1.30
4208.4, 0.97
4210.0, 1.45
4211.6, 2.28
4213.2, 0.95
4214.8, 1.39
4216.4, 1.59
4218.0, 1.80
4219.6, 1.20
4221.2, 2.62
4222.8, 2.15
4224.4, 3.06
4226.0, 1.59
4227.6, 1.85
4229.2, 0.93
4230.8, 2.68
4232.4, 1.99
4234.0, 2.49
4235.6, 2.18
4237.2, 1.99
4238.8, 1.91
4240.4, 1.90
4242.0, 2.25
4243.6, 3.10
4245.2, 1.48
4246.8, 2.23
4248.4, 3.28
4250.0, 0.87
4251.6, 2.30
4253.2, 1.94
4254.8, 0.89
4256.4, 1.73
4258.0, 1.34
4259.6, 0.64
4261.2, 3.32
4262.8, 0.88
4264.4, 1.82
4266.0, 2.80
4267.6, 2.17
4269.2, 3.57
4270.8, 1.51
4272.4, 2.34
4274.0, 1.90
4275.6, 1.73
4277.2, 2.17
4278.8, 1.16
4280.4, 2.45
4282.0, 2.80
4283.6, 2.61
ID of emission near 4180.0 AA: [O II]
